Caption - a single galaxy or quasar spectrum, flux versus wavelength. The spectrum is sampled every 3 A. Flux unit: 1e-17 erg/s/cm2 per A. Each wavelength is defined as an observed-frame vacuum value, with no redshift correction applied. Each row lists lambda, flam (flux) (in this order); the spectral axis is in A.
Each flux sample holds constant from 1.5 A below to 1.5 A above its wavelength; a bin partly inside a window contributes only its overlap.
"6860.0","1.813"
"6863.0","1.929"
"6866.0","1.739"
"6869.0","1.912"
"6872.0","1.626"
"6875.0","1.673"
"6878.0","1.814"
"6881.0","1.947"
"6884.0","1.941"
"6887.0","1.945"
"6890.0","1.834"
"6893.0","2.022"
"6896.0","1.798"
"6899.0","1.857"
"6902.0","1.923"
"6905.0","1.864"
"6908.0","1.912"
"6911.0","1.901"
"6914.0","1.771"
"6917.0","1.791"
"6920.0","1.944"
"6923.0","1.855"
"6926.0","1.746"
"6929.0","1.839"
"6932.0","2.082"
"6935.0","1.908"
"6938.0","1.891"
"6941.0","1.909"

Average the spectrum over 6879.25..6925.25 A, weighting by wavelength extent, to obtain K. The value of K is 1.88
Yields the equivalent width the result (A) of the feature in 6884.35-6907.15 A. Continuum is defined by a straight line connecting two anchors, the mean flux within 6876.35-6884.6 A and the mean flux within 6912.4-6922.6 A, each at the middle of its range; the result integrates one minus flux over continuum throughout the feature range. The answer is -0.3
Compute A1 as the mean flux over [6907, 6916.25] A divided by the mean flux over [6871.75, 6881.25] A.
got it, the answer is 1.05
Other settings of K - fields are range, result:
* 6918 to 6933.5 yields 1.89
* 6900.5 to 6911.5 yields 1.9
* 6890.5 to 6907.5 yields 1.89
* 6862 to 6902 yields 1.85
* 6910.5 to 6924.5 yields 1.85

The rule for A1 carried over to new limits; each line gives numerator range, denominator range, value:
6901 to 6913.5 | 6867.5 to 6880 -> 1.07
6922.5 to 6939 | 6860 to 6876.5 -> 1.06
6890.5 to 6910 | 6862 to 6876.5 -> 1.07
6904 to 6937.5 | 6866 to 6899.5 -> 1.02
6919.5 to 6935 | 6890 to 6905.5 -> 1.00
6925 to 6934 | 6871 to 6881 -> 1.09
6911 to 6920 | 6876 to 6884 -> 0.97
